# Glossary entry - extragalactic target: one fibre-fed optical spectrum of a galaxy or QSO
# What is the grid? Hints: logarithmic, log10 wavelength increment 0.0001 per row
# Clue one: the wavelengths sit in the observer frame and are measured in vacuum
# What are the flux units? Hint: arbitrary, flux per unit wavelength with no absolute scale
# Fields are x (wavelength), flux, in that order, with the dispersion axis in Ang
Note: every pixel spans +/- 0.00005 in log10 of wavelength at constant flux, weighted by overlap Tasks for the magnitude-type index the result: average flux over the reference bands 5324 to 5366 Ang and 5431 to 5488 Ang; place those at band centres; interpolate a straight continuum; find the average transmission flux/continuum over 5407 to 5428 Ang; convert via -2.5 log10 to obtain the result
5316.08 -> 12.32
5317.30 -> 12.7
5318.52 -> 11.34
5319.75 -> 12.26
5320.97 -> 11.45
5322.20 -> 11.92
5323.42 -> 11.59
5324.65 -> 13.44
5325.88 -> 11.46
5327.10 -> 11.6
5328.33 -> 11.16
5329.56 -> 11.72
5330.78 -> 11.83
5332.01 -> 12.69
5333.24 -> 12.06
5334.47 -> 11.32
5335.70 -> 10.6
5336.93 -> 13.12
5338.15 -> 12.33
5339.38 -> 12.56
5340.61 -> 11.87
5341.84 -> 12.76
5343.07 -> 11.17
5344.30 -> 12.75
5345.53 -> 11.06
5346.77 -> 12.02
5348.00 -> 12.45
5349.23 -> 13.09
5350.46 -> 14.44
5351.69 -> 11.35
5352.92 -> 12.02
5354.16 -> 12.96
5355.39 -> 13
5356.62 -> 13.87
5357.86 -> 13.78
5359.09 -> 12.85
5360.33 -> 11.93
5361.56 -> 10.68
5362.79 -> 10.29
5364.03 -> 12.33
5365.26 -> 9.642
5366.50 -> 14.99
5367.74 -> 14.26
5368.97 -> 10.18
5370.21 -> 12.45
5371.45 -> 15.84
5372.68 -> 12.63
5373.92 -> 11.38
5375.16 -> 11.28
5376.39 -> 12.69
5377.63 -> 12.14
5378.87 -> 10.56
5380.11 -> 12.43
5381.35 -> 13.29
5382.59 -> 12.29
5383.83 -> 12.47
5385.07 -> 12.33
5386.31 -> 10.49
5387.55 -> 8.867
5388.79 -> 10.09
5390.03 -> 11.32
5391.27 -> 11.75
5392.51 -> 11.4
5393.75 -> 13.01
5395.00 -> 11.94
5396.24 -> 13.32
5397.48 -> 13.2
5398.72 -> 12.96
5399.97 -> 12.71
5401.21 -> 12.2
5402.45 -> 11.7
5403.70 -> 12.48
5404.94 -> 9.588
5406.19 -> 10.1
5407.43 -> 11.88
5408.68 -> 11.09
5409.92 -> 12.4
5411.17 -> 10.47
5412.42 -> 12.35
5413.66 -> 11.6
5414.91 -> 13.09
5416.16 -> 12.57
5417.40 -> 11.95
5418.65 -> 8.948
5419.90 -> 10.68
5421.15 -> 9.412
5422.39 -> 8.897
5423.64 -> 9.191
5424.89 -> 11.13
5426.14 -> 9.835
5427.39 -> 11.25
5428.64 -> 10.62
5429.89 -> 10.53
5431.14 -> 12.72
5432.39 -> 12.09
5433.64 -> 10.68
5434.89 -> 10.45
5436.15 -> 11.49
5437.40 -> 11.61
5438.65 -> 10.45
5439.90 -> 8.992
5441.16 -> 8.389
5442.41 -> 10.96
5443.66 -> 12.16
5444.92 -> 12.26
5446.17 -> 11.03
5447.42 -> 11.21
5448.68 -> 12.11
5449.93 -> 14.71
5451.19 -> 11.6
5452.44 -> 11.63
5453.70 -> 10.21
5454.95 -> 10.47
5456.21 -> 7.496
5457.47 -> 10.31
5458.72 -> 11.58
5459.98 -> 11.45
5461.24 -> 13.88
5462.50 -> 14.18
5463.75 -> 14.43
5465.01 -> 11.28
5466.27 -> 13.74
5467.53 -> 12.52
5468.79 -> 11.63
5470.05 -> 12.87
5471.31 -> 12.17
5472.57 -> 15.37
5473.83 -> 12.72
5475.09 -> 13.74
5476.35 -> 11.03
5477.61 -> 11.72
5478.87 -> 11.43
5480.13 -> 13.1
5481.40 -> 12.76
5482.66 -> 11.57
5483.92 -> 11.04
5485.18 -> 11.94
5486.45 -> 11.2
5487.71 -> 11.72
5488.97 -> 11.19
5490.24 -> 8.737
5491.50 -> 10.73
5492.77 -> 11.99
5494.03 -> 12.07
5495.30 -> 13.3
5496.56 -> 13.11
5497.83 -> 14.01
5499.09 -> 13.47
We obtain 0.09 mag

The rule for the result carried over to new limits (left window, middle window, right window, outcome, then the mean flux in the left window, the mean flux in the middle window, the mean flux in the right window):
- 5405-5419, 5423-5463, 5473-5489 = 0.06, 11.5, 11.1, 12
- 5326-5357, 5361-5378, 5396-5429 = -0.03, 12.2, 12.2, 11.3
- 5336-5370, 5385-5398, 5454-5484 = 0.07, 12.3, 11.6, 12.2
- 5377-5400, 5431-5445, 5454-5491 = 0.10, 11.9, 10.9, 12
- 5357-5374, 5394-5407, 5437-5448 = -0.03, 12.4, 12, 10.8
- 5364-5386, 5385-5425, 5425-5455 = 0.04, 12.4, 11.4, 11.2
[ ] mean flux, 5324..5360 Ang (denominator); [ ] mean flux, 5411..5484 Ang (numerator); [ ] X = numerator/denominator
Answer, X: 0.94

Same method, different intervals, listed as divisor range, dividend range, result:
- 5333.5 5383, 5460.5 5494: 0.99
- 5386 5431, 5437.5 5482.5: 1.05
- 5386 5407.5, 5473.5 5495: 1.01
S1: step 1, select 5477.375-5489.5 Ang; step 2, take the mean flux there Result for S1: 11.8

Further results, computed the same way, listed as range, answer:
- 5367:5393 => 11.9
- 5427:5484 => 11.7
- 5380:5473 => 11.5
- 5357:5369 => 12.2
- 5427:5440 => 11.1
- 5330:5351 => 12.2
